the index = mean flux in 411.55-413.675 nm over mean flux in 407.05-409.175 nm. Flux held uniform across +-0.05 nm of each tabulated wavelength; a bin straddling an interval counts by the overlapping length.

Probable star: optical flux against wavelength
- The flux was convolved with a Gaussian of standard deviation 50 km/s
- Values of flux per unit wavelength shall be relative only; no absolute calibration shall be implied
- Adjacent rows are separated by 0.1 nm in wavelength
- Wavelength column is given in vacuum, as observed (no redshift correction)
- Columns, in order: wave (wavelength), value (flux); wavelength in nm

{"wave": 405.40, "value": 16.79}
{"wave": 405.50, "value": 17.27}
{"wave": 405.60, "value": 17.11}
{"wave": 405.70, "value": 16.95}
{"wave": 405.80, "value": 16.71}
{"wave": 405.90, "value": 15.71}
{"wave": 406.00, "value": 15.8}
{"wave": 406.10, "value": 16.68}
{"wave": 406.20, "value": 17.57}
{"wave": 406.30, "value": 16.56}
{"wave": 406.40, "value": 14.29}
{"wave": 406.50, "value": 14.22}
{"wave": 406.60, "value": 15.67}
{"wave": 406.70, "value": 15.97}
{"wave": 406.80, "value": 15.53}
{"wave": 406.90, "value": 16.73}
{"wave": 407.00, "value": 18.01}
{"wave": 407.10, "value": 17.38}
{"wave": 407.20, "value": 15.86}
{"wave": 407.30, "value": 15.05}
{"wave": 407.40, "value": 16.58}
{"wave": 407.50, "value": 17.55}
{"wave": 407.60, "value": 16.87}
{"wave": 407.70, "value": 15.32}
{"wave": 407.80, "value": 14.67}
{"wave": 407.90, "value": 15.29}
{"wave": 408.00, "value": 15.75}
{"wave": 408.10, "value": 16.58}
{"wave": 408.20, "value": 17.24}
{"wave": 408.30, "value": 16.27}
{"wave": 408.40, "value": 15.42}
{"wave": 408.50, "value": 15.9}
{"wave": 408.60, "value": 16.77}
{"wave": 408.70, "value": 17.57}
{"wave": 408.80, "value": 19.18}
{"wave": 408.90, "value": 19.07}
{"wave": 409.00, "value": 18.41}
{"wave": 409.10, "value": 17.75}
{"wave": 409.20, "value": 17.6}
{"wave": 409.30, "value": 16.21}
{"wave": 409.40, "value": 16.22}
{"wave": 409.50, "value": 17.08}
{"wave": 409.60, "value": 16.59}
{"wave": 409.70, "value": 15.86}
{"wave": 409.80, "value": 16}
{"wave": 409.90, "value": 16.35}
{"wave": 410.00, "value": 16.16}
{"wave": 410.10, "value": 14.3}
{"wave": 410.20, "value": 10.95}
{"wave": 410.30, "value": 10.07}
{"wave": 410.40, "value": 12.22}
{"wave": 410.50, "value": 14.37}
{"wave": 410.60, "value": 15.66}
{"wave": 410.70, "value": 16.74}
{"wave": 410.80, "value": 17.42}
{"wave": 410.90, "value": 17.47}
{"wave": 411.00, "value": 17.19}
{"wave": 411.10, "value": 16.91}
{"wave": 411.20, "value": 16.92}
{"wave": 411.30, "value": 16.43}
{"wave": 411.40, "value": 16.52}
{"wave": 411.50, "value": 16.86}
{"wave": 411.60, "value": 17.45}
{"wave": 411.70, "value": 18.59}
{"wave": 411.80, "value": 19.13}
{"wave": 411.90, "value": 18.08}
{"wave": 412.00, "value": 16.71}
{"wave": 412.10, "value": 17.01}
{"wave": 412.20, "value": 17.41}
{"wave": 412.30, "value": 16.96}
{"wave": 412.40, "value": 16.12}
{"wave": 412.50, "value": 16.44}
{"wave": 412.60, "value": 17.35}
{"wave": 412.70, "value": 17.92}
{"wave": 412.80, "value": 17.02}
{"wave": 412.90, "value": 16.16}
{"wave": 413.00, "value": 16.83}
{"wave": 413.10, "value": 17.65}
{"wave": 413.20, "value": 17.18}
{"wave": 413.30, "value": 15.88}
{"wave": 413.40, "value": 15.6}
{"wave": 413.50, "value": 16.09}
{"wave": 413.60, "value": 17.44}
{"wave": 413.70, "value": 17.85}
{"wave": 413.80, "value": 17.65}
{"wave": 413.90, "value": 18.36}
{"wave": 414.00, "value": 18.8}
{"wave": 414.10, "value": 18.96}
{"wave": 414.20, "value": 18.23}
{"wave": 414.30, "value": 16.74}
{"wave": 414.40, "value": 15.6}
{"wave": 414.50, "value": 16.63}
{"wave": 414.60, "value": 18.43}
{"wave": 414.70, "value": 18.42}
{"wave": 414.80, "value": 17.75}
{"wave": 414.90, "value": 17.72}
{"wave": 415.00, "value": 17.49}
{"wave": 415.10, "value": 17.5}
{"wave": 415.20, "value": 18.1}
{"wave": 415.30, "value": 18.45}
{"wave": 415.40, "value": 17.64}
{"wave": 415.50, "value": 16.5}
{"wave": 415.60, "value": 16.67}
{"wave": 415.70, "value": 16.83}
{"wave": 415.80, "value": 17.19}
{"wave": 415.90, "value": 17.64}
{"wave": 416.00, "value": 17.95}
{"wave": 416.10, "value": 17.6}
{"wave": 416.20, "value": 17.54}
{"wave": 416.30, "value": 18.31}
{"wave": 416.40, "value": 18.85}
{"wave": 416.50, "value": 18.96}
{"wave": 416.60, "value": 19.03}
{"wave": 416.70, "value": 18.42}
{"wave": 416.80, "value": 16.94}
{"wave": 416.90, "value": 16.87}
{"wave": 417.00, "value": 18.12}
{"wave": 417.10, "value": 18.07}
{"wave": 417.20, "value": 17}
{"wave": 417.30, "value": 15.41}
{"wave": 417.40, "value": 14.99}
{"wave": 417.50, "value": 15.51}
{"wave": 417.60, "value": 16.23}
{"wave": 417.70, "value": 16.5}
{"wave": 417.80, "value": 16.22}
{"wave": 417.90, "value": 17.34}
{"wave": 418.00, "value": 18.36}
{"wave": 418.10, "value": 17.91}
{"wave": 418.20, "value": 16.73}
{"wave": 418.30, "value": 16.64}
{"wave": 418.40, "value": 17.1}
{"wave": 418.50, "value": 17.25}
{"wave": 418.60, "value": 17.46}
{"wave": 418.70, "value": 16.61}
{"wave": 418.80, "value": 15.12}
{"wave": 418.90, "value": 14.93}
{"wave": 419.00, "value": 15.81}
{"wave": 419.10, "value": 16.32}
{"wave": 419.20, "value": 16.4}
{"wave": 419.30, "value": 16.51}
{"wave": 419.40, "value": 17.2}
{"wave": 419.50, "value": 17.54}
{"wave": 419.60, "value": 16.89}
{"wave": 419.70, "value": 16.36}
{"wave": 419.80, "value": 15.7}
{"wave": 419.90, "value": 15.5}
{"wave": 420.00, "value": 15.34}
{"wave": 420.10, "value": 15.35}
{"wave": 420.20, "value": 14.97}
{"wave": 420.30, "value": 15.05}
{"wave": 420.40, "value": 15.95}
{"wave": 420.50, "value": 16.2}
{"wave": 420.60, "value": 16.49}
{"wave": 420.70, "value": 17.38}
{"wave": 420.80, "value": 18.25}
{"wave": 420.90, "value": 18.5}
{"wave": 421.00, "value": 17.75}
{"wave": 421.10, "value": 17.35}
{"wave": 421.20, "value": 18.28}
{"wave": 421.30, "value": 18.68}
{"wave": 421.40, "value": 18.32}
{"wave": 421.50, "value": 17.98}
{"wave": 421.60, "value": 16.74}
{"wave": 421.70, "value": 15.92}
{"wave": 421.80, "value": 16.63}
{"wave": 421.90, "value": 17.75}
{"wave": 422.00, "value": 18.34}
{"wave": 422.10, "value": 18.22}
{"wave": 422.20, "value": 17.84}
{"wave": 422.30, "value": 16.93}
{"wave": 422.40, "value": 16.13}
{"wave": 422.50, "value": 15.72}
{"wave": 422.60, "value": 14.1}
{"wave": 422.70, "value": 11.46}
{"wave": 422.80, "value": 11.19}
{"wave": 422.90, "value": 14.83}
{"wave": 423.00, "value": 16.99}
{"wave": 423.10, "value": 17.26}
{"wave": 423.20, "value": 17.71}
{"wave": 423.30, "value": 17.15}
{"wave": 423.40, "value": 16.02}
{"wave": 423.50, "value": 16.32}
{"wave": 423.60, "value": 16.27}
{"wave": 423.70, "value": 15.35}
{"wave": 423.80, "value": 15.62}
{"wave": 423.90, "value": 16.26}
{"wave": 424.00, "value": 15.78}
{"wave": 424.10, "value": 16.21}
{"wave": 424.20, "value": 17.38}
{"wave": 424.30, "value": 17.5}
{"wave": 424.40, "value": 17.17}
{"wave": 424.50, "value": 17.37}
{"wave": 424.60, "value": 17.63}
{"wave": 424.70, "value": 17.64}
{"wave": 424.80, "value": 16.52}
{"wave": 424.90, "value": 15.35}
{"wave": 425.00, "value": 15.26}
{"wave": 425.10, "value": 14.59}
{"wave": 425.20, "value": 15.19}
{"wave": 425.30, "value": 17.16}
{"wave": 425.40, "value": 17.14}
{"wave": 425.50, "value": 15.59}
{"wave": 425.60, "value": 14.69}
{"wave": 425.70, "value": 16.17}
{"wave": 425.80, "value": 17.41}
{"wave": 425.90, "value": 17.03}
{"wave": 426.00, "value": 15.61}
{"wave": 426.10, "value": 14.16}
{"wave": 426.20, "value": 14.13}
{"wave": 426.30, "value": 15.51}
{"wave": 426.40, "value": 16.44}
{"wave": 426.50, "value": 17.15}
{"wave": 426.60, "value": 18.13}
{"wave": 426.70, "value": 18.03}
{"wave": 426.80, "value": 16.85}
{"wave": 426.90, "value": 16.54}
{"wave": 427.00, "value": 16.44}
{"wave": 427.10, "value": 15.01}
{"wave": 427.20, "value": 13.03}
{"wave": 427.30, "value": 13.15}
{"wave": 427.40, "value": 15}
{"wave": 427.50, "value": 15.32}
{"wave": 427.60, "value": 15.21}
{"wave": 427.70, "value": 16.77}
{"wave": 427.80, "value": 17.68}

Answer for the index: 1.02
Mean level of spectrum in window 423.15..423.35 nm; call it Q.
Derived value 17.4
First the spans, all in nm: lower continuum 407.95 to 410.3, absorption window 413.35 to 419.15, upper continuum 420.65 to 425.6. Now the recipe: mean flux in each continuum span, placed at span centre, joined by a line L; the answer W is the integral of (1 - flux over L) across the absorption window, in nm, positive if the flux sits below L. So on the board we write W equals -0.28 nm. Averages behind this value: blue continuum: 16.4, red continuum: 16.6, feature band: 17.2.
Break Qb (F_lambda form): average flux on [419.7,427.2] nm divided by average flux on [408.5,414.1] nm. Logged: 0.98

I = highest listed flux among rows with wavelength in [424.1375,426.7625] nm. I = 18.13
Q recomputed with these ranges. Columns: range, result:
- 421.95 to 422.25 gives 18.1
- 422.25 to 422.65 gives 15.7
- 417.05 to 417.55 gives 16.2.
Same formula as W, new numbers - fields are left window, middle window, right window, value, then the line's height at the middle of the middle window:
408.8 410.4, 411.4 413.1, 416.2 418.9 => -0.10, 16.3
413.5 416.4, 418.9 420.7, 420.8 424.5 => 0.10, 17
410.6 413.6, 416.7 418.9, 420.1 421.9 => 0.03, 17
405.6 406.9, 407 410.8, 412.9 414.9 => 0.10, 16.5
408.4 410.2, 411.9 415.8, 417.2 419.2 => -0.17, 16.6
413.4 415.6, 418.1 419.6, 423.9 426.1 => 0.04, 17.1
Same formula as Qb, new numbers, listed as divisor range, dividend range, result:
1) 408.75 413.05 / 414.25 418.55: 1.05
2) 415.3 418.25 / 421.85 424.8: 0.94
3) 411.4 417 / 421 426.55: 0.94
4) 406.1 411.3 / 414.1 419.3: 1.06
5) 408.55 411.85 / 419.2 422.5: 1.03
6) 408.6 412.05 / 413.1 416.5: 1.06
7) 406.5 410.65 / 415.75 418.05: 1.08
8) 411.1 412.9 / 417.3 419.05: 0.96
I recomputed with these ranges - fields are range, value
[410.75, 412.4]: 19.13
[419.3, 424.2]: 18.68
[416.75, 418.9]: 18.36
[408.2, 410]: 19.18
